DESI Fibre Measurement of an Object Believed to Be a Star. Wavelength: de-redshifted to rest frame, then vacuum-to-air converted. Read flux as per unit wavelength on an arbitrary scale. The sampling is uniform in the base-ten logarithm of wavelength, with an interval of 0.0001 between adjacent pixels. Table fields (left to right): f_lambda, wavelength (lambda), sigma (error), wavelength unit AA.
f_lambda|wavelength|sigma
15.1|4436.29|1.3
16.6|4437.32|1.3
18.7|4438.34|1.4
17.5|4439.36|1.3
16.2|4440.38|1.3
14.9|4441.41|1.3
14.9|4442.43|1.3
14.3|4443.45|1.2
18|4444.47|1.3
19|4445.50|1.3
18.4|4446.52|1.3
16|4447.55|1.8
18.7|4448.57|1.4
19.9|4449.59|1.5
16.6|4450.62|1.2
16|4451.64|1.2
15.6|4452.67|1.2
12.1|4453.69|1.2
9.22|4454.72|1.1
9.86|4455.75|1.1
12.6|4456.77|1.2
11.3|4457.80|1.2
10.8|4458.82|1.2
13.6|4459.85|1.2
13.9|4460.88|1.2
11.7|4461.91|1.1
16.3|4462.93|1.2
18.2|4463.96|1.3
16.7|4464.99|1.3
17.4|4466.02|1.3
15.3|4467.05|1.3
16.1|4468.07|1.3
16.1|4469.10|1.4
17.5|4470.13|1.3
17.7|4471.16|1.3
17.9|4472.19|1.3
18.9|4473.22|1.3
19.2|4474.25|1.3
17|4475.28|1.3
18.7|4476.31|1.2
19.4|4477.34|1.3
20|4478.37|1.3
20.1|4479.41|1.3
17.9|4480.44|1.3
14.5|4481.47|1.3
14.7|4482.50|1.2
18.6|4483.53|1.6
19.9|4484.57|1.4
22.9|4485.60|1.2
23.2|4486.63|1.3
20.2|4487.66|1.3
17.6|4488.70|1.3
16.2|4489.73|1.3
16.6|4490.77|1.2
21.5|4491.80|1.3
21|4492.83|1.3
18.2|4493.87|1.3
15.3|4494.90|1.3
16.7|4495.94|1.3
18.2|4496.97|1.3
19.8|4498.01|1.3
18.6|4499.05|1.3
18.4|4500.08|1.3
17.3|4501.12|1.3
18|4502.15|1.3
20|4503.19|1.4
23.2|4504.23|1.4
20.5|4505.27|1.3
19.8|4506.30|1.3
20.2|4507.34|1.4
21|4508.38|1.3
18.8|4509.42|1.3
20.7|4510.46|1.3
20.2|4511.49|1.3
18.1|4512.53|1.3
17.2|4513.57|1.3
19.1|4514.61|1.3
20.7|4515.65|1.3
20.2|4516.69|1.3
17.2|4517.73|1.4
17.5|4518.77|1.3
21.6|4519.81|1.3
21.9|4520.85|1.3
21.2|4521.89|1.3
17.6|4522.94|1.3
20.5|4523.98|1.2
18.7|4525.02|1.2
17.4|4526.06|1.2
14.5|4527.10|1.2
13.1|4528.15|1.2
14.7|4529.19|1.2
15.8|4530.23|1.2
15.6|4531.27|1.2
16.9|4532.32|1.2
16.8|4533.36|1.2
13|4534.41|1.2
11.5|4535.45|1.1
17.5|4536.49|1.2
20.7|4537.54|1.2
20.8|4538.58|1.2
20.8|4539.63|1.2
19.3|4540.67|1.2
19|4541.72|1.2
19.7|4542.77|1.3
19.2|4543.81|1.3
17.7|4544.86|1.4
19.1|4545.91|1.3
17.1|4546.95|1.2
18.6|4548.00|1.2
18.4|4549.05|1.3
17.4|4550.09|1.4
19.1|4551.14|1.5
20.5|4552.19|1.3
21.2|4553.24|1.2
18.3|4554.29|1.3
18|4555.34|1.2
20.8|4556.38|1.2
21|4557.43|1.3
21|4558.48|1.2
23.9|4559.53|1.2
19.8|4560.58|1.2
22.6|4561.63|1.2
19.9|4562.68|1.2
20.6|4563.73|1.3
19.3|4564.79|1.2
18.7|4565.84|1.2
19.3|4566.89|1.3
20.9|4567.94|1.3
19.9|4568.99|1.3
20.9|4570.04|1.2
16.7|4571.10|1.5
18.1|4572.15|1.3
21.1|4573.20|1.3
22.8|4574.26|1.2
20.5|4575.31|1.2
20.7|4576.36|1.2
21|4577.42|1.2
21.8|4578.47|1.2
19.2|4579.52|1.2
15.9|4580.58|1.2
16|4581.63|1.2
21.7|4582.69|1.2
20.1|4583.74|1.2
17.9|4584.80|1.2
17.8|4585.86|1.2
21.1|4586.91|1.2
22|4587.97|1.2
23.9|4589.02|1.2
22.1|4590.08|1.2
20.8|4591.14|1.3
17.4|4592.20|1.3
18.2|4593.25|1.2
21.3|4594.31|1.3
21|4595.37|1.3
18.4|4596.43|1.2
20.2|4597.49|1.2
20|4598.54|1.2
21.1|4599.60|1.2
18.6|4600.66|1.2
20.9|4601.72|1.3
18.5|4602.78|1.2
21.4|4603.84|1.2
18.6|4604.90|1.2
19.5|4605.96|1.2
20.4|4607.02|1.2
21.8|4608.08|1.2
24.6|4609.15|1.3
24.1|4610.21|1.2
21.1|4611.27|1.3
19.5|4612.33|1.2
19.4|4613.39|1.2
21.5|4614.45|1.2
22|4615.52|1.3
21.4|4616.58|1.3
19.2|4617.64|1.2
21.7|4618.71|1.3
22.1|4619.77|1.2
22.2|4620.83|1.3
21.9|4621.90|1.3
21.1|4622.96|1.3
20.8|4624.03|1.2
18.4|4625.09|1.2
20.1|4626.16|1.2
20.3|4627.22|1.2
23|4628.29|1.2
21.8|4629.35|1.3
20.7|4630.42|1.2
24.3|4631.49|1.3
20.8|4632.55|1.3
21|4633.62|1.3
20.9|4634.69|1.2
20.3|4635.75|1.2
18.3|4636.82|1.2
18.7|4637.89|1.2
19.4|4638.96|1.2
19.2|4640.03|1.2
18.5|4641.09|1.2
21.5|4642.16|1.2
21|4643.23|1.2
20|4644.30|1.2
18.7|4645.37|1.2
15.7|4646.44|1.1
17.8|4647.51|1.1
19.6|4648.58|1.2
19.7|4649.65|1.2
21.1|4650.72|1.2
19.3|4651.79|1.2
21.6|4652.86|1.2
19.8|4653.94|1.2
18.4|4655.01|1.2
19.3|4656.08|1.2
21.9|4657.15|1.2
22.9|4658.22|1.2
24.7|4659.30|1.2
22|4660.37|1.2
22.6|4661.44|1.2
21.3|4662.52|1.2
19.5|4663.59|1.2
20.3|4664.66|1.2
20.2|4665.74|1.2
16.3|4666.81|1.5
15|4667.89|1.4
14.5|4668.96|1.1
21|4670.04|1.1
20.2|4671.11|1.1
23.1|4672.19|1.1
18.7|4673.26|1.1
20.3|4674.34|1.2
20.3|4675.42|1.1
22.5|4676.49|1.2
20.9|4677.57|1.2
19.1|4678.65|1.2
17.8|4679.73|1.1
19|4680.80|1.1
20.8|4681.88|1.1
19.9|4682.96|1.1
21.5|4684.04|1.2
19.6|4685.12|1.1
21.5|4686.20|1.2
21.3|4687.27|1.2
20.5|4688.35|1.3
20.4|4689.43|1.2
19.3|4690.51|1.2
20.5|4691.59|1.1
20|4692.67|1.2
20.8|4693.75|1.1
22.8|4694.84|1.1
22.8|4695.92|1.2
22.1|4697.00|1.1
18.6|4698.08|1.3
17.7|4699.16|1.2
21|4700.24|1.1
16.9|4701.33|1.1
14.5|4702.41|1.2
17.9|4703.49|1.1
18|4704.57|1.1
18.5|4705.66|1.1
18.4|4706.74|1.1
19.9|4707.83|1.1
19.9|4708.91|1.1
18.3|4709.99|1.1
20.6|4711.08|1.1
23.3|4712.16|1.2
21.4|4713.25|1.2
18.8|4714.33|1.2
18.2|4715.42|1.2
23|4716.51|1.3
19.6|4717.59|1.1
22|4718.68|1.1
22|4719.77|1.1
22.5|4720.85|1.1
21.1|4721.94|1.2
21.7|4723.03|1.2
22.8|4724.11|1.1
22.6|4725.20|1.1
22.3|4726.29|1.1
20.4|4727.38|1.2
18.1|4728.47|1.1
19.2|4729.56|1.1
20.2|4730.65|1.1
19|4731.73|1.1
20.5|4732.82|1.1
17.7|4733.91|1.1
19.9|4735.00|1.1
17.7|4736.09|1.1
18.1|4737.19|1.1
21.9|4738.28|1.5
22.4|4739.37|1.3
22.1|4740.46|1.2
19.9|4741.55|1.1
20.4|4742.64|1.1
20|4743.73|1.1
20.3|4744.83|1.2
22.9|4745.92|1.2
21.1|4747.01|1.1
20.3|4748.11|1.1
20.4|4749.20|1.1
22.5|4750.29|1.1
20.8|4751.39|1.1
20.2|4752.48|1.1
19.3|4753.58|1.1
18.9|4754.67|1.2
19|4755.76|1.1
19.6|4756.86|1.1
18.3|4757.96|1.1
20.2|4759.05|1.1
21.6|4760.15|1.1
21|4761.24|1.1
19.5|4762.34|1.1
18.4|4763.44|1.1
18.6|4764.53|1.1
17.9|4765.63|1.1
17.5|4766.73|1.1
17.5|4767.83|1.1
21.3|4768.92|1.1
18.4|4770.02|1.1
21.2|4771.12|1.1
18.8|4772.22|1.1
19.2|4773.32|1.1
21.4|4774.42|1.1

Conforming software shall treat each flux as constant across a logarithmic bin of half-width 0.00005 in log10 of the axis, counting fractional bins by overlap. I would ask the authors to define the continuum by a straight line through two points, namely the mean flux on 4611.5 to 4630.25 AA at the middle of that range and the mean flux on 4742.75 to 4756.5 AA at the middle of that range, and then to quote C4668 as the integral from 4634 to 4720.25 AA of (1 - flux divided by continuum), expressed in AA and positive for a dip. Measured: 3.3 AA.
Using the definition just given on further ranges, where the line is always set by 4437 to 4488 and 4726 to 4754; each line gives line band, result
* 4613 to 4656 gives -3.3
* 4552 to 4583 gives -3.5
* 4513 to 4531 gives -0.8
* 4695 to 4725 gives -0.4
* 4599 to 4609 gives -1.0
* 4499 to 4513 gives -2.0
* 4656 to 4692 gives -1.6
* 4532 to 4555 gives -0.8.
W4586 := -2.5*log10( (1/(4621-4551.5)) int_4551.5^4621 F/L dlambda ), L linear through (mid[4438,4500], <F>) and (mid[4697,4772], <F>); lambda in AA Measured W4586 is -0.12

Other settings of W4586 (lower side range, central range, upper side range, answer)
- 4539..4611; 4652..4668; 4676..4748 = -0.02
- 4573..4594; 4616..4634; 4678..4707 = -0.07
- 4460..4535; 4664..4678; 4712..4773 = 0.01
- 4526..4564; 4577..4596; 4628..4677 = -0.05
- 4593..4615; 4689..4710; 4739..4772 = 0.04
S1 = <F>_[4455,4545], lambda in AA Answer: 17.8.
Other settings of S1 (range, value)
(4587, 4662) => 20.6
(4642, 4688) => 20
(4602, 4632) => 21.1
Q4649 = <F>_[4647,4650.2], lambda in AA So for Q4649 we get 19.1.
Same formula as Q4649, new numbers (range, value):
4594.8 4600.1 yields 20.2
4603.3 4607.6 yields 20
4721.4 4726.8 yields 22.1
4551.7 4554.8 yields 20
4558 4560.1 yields 22.4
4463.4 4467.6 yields 16.9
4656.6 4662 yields 22.8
